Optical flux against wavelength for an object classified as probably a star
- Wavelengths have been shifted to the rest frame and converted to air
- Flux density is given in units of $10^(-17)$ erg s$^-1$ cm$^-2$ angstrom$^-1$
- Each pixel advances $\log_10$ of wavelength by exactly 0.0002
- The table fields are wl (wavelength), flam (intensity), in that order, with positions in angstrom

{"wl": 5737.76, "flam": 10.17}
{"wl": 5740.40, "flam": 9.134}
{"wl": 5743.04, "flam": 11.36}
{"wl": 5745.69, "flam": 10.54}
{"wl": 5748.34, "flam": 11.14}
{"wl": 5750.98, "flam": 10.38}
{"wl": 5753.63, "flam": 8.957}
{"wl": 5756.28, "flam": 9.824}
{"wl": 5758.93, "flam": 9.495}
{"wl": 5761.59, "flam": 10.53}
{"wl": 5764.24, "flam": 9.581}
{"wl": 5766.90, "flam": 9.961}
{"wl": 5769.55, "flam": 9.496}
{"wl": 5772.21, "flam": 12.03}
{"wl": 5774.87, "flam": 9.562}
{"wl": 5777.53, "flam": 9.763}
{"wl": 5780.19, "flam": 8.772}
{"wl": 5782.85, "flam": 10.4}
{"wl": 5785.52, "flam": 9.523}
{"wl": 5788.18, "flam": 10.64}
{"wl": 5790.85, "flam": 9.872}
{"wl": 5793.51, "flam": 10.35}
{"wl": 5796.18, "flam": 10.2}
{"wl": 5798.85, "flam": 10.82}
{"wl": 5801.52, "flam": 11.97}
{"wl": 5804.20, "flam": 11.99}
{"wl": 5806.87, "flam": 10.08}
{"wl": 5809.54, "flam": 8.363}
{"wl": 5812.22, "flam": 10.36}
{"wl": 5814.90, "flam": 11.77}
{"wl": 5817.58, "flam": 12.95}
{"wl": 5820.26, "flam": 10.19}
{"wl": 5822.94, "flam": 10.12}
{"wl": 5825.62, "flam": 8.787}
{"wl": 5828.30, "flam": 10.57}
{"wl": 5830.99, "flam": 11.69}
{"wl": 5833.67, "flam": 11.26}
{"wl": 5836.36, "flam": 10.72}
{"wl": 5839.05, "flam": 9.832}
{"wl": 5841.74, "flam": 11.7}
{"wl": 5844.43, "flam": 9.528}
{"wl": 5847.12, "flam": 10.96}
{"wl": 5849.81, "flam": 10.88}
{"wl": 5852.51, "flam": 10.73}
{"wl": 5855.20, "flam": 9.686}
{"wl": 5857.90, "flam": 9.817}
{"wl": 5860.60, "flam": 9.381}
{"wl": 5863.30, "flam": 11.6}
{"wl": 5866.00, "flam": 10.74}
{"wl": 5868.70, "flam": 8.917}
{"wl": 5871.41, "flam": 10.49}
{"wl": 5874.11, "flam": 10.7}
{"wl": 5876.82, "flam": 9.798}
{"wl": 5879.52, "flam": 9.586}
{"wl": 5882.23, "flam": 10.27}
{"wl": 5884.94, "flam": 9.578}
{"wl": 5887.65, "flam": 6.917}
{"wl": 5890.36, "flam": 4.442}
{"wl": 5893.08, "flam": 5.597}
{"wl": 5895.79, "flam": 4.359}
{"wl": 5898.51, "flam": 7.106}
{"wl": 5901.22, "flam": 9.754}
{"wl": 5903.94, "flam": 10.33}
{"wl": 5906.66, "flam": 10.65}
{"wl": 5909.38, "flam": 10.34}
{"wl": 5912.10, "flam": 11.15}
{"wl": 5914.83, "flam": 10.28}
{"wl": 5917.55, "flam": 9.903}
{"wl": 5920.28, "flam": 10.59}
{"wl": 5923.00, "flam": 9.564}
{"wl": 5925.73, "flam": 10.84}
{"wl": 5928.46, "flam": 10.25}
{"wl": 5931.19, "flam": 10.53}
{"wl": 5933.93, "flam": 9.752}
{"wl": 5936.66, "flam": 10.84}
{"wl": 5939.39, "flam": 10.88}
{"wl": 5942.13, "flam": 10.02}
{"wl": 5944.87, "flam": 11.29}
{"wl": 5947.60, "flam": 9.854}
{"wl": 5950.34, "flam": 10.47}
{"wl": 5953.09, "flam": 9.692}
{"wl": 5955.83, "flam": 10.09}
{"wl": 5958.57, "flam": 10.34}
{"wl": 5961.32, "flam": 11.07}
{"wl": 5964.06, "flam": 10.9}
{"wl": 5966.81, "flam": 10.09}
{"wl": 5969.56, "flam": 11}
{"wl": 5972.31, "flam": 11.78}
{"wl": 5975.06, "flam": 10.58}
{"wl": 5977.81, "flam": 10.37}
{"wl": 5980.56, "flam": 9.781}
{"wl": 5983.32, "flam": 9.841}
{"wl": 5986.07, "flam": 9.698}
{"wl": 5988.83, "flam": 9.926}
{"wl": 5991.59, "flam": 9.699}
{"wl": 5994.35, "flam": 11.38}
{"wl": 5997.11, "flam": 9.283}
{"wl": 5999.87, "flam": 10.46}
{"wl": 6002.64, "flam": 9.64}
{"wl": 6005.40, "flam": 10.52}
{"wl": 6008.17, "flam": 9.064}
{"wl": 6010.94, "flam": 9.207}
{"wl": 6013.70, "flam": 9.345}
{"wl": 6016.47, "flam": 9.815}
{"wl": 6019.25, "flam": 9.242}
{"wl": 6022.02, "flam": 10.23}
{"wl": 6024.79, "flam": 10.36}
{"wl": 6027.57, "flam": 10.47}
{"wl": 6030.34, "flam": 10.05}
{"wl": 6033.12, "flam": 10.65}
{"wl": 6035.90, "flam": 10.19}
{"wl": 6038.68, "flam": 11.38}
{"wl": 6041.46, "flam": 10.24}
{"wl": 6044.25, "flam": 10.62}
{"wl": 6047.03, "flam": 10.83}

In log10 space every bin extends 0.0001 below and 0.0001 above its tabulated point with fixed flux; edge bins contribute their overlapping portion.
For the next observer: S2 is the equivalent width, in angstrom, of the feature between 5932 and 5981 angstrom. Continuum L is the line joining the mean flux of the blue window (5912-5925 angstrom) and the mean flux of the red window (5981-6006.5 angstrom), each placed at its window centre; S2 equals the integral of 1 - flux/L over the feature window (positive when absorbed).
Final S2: -1.8 angstrom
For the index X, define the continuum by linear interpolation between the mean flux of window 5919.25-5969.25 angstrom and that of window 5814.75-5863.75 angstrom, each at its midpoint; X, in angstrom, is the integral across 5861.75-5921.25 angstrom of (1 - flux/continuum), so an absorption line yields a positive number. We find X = 7.24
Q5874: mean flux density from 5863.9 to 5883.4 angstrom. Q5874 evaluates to 10.1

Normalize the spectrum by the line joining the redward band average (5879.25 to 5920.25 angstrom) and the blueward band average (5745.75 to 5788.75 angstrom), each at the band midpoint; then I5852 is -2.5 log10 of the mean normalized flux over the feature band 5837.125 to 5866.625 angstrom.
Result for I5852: -0.139 mag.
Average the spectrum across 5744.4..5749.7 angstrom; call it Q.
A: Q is 10.8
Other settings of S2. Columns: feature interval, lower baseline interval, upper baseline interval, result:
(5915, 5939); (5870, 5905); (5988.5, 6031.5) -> -3.9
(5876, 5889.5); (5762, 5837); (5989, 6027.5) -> 1.6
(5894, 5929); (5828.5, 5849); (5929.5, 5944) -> 3.2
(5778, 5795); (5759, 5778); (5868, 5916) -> 0.0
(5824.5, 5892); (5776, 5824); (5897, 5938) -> 2.3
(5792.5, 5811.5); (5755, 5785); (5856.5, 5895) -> -1.7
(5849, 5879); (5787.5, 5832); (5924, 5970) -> 0.9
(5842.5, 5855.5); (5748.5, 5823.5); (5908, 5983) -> -0.1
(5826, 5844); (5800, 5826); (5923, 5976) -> -0.1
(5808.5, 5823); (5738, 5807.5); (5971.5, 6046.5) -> -0.7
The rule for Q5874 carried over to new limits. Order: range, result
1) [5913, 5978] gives 10.5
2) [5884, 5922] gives 8.65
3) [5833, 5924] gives 9.61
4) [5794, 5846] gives 10.7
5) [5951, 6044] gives 10.2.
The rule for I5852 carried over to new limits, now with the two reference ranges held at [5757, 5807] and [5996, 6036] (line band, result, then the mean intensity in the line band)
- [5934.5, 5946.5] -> -0.07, 10.7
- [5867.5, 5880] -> 0.02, 9.93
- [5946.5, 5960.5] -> -0.01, 10.1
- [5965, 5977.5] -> -0.09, 10.8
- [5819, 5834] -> -0.02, 10.4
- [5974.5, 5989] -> -0.01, 10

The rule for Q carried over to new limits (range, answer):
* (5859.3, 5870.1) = 10.2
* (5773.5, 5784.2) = 9.63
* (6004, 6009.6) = 9.78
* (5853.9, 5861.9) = 9.62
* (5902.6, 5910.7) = 10.4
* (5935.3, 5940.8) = 10.9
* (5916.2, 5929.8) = 10.2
